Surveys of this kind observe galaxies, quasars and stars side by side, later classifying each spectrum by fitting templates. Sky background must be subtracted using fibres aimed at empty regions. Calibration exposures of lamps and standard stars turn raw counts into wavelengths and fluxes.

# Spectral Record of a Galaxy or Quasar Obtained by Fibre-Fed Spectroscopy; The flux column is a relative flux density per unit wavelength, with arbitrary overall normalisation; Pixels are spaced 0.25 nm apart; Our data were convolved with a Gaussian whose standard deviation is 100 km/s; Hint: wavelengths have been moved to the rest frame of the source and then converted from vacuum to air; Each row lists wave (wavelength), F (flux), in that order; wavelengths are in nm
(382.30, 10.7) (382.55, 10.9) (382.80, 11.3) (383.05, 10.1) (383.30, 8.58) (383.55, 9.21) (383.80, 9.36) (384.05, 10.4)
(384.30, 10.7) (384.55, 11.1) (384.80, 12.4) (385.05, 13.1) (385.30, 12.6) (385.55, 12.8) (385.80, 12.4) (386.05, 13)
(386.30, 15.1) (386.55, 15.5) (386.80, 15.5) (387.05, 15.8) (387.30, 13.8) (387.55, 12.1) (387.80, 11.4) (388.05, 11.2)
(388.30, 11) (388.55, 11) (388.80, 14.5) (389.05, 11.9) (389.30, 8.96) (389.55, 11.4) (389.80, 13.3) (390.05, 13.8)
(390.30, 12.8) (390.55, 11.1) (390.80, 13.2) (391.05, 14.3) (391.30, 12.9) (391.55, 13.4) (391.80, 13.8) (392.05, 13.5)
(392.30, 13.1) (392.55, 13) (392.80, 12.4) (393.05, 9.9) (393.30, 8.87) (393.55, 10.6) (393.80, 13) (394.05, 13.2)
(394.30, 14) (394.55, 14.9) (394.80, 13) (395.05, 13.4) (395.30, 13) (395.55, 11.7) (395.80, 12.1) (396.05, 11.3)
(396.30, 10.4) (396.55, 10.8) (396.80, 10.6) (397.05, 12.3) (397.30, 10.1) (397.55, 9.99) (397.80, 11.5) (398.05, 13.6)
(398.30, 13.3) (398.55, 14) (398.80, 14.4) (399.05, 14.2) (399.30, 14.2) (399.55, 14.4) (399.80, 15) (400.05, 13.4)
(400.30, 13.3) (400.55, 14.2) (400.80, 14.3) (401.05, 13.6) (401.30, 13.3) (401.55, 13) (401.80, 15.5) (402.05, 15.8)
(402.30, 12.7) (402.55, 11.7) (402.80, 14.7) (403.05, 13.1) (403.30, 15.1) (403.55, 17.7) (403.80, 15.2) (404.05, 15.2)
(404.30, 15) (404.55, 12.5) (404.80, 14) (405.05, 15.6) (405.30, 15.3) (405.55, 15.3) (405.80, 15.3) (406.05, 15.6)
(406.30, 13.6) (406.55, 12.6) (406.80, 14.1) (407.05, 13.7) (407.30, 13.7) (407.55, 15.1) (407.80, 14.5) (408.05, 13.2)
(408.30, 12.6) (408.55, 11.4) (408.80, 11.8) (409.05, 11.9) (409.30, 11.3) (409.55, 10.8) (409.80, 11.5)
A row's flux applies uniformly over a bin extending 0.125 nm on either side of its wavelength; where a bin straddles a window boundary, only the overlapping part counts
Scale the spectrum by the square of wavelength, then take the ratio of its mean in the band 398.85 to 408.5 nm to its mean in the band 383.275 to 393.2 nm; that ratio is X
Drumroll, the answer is 1.2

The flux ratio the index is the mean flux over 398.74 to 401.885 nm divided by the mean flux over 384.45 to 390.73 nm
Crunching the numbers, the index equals 1.1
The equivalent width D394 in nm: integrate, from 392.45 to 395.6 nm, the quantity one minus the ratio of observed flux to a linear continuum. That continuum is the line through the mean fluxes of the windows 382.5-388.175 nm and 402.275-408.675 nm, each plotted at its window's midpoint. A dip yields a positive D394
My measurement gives 0.15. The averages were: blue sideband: 12.1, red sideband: 14.2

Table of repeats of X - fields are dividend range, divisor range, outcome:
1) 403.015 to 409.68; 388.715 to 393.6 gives 1.21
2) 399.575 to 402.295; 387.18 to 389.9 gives 1.27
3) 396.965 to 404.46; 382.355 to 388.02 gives 1.23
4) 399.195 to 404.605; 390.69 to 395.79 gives 1.17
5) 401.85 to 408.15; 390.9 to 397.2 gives 1.23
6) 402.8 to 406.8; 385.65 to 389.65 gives 1.26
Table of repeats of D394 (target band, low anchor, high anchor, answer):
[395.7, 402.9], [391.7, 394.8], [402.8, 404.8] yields 0.42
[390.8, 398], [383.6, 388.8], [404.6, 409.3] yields 0.43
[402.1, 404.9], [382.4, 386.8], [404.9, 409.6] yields -0.21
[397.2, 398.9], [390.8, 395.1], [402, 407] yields 0.14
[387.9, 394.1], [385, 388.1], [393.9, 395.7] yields 0.53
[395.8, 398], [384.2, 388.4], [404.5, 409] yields 0.39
